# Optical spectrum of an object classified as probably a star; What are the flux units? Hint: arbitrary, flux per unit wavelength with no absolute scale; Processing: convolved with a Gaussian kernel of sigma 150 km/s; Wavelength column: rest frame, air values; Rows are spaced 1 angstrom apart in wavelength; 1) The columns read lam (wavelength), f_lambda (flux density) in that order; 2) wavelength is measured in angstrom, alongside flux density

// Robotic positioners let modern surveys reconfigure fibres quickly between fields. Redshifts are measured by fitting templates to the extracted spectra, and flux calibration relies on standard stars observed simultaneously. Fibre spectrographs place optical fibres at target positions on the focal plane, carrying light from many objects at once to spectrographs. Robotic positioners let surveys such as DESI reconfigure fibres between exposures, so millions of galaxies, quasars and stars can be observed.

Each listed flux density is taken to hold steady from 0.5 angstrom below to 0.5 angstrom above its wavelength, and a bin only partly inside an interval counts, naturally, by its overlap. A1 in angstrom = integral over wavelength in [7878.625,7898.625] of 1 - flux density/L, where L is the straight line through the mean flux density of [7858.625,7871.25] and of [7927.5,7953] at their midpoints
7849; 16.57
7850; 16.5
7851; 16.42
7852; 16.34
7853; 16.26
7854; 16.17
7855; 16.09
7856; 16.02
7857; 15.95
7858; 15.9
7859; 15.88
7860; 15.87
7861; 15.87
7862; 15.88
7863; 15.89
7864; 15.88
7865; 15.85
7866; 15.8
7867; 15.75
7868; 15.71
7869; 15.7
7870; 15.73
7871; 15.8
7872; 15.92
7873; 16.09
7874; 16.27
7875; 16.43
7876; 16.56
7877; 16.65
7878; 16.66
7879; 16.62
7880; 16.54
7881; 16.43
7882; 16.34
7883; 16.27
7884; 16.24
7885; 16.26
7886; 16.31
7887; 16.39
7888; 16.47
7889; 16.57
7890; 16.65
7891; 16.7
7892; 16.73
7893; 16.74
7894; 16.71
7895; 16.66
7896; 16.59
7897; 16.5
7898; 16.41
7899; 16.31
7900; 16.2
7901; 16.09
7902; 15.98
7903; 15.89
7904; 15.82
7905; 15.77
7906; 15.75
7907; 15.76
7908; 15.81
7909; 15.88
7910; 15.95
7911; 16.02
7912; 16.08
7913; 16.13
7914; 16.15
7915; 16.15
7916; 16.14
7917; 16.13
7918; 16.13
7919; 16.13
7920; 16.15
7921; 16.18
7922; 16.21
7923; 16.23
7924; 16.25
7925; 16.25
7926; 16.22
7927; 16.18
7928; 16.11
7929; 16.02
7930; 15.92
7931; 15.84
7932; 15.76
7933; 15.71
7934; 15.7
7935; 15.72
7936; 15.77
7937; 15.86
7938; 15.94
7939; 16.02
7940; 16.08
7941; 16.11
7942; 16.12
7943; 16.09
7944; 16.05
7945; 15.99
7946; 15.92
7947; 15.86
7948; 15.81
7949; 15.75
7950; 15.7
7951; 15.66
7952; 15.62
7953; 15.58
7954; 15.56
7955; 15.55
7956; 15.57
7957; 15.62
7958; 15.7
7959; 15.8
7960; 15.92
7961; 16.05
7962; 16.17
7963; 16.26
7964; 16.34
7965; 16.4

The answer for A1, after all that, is -0.8 angstrom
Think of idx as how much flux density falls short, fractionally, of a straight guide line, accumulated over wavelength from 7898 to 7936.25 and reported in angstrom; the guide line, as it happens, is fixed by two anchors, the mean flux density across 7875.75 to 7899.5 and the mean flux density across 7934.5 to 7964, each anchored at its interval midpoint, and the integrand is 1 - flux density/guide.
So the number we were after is 0.4 angstrom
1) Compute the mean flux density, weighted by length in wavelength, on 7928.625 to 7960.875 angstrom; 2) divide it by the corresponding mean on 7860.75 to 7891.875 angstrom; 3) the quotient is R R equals 1.0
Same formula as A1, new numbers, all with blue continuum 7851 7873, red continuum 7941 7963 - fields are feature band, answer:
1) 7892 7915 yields -0.39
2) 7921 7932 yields -0.17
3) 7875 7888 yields -0.43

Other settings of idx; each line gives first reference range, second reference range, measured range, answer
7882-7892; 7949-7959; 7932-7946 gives -0.1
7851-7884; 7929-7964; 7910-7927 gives -0.2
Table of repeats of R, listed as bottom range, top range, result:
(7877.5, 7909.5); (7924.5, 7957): 0.97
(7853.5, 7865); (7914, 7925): 1.01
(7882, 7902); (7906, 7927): 0.98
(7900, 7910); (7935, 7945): 1.01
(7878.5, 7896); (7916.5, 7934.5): 0.97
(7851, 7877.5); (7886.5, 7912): 1.01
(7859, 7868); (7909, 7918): 1.02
